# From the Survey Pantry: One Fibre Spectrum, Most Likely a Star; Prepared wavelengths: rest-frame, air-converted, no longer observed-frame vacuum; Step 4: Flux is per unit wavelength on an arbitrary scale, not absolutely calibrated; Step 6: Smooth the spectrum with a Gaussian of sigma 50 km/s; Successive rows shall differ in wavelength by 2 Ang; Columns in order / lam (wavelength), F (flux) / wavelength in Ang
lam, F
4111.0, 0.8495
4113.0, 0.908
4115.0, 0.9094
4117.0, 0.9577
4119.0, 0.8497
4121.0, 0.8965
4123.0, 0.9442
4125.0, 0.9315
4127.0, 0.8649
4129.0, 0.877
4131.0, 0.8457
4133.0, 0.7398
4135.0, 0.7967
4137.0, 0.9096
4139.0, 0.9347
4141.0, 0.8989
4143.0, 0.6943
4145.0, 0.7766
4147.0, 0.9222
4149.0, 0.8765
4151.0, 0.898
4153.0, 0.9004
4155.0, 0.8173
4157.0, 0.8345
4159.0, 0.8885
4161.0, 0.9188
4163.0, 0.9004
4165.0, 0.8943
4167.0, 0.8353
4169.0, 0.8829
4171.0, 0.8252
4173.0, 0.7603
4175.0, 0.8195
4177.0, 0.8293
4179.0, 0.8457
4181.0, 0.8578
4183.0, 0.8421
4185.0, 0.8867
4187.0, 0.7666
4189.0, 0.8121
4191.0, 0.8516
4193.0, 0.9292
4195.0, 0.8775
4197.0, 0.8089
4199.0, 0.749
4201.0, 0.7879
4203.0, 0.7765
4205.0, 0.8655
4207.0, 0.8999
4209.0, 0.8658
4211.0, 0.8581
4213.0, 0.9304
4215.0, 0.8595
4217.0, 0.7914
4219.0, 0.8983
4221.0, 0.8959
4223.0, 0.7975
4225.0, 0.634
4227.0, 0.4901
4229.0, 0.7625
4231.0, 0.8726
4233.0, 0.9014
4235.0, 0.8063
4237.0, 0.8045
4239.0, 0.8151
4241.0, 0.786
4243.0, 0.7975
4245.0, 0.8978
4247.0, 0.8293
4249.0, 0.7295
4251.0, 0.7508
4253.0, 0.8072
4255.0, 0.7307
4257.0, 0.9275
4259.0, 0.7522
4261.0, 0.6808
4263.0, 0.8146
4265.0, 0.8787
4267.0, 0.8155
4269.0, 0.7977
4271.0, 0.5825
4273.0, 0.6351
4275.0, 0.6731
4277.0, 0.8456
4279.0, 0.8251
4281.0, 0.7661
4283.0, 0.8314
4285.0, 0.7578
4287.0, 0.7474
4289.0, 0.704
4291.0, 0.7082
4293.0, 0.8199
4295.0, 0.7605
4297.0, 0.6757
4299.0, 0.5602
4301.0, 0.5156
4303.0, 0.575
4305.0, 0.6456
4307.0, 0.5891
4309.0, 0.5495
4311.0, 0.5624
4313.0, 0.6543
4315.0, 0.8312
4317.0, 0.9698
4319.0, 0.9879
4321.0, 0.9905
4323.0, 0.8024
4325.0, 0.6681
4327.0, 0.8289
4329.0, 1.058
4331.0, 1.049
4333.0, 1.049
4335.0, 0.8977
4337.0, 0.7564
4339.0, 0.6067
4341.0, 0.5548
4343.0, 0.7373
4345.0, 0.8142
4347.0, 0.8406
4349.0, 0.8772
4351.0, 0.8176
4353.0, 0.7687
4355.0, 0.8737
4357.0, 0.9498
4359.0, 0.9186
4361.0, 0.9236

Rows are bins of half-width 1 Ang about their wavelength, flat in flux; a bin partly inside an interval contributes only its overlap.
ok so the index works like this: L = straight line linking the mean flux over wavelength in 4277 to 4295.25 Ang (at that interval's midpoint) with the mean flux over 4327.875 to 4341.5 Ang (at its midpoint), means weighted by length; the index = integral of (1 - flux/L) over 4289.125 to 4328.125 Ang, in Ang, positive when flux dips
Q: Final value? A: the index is 4.5 Ang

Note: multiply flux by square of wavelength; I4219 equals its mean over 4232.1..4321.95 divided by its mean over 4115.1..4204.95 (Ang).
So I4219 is 0.9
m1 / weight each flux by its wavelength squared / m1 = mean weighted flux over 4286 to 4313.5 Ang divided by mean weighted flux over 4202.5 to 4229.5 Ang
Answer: 0.83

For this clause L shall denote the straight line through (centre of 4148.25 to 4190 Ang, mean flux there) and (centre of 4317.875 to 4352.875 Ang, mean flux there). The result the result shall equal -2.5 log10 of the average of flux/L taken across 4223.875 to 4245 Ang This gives 0.10 mag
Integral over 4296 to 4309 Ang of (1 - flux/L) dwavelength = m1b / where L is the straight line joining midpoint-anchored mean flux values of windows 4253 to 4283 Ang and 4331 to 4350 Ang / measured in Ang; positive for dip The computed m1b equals 3.3 Ang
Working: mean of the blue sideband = 0.77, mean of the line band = 0.59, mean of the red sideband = 0.806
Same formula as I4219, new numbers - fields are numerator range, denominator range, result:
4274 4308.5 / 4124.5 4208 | 0.88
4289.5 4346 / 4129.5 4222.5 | 0.95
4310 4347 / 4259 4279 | 1.13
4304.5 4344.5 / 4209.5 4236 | 1.03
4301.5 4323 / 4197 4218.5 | 0.92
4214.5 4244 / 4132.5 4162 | 0.96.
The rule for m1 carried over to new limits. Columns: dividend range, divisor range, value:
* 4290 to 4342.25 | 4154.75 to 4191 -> 0.96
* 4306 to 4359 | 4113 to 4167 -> 1.02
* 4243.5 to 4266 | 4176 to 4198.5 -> 0.98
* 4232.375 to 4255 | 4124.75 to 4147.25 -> 1.01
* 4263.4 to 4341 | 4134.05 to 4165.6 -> 0.94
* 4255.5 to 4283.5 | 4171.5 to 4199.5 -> 0.96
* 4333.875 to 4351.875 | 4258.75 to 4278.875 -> 1.06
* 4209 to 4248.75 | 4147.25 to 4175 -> 0.97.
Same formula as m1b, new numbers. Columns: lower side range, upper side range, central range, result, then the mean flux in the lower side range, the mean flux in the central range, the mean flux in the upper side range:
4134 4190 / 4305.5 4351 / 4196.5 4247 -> 1.14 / 0.851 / 0.814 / 0.802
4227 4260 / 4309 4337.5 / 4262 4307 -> 5.81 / 0.801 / 0.721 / 0.856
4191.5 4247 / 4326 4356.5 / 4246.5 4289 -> 3.05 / 0.821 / 0.768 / 0.837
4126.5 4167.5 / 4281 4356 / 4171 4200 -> 0.25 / 0.859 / 0.831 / 0.769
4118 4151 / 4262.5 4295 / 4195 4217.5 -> -0.75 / 0.861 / 0.839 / 0.762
